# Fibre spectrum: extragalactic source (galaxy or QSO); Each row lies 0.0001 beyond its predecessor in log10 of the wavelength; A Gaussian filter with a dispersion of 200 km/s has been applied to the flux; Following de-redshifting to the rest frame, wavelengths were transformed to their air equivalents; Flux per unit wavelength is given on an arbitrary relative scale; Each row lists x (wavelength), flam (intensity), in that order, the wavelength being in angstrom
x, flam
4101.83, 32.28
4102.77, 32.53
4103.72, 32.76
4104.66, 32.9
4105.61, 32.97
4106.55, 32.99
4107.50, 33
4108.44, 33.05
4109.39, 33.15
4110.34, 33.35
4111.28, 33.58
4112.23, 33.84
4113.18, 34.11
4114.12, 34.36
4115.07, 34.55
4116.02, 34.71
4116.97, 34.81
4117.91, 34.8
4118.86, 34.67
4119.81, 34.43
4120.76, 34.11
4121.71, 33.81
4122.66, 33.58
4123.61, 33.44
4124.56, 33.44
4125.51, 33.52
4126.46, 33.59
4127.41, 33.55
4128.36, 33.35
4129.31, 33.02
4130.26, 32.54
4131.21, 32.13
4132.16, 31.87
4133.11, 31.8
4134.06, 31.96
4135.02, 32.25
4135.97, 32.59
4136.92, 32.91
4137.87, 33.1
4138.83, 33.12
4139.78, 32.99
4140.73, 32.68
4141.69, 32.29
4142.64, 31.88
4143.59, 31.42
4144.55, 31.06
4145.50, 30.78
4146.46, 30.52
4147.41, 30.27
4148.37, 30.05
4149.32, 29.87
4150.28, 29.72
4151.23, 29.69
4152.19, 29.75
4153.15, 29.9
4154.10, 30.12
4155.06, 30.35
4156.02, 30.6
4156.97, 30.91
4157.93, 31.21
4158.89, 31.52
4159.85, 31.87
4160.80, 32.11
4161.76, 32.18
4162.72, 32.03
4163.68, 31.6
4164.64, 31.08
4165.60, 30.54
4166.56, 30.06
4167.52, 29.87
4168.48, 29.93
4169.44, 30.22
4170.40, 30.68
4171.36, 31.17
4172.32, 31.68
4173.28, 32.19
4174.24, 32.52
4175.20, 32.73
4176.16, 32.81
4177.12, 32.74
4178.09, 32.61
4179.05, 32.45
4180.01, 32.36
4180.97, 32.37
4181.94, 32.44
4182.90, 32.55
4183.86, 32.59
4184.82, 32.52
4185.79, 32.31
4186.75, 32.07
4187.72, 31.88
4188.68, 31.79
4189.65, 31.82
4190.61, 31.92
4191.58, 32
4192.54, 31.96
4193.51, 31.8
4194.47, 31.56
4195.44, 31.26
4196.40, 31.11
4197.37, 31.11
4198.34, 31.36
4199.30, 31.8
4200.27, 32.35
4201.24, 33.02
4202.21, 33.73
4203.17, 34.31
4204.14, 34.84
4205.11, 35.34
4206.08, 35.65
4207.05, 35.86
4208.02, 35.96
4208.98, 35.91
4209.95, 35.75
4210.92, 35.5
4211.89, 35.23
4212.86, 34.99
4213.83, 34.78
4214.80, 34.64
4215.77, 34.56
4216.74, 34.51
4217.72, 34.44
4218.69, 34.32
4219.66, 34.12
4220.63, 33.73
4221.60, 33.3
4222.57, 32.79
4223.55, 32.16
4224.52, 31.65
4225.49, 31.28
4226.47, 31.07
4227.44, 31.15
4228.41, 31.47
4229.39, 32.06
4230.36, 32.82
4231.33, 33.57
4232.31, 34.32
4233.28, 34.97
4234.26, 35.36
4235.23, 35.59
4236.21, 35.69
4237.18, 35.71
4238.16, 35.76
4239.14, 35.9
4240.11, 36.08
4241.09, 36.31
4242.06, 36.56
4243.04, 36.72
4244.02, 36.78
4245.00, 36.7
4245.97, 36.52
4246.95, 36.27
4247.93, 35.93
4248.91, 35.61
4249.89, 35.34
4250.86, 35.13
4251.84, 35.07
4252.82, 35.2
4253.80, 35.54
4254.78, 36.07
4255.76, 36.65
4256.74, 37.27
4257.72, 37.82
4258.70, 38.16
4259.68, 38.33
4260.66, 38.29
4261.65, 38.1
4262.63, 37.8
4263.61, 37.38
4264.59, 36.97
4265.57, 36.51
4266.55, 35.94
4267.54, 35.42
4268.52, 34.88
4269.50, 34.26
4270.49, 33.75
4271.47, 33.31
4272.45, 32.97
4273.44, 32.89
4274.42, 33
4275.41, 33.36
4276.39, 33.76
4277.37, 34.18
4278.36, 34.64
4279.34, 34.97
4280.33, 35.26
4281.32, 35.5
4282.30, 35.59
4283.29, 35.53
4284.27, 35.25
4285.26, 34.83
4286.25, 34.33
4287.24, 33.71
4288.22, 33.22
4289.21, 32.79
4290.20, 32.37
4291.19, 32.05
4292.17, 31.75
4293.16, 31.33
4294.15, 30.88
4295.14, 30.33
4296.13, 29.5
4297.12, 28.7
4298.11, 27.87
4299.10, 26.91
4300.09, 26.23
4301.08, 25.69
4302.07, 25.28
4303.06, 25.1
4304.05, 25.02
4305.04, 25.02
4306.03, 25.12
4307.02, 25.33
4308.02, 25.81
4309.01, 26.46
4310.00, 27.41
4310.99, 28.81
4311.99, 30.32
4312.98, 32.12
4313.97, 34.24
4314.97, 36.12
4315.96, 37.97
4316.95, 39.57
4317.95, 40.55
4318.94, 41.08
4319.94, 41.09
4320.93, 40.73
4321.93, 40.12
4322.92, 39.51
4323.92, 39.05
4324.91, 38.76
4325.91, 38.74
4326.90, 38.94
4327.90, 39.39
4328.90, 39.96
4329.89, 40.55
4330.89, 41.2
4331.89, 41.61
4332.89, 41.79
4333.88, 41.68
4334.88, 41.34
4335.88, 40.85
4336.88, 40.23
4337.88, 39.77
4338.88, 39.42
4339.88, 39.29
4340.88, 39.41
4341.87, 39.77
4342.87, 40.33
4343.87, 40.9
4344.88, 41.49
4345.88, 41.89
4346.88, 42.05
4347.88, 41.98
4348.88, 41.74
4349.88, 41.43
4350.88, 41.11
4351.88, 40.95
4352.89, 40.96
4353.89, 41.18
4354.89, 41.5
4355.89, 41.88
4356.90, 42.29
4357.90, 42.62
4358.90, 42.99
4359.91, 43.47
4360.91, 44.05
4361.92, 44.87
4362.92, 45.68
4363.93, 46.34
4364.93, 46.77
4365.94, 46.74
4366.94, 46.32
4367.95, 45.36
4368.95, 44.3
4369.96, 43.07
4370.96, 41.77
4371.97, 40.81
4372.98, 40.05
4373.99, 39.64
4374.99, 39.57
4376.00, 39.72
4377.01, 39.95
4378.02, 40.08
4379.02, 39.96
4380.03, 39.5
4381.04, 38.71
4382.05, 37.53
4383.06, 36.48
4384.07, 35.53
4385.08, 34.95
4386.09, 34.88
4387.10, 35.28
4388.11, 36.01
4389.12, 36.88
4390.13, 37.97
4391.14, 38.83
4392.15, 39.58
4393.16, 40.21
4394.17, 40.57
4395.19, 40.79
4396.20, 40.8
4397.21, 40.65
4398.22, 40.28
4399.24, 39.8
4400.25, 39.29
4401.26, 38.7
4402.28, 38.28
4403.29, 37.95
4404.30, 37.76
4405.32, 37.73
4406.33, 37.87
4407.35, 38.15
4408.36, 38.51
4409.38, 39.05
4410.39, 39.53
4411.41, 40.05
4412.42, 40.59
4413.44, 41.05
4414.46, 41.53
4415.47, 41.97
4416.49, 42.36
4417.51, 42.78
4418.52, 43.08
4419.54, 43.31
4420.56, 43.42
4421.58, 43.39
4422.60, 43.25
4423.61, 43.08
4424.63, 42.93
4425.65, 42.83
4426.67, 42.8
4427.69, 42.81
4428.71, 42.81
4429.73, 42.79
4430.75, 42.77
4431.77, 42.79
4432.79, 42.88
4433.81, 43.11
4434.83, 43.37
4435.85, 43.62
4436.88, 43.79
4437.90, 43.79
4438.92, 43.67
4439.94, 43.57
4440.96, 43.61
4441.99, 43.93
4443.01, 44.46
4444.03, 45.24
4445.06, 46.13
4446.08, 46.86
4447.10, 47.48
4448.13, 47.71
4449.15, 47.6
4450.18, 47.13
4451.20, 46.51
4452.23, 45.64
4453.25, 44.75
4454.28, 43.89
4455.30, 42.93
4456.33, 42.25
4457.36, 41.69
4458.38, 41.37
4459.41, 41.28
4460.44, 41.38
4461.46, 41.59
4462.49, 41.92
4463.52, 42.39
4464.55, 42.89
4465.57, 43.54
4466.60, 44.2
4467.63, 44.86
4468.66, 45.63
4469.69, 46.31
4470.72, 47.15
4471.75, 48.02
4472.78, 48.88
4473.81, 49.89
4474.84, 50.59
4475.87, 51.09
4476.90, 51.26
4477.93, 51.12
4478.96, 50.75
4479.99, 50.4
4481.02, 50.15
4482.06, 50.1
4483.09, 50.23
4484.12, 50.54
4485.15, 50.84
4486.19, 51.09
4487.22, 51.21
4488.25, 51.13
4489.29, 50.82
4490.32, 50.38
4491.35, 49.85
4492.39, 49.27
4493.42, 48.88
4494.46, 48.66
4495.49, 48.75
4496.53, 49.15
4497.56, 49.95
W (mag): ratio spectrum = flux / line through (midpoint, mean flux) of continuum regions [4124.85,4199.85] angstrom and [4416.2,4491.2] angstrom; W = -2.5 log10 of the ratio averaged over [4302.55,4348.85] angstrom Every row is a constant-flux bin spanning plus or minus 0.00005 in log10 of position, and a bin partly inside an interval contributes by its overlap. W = 0.07 mag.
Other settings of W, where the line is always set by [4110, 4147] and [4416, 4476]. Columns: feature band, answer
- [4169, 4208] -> 0.09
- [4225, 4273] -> 0.06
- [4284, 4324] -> 0.23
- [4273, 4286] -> 0.12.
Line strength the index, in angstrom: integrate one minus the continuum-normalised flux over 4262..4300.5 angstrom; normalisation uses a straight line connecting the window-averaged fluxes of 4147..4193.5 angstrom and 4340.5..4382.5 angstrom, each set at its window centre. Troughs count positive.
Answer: 4.2 angstrom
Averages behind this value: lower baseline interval 31.4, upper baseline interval 41.9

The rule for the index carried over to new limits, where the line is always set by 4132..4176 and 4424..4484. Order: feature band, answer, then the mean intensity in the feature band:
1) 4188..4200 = 0.6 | 31.7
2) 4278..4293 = 1.4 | 34.1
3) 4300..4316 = 4.3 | 28.1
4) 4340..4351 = -0.2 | 41.1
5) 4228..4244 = 0.1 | 35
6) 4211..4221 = -0.1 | 34.6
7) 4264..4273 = 0.4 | 34.9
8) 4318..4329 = -0.2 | 39.8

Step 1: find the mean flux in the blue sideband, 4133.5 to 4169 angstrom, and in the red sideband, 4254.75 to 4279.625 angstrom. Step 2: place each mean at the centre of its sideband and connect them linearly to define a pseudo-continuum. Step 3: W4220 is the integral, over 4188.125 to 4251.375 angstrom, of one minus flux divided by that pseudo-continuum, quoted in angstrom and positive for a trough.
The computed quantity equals -0.4 angstrom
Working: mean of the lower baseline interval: 31.2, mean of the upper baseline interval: 35.6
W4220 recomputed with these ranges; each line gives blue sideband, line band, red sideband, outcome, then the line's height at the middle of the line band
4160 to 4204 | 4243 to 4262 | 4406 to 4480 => -0.73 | 35.2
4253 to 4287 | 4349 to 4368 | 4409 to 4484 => -1.58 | 40.1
